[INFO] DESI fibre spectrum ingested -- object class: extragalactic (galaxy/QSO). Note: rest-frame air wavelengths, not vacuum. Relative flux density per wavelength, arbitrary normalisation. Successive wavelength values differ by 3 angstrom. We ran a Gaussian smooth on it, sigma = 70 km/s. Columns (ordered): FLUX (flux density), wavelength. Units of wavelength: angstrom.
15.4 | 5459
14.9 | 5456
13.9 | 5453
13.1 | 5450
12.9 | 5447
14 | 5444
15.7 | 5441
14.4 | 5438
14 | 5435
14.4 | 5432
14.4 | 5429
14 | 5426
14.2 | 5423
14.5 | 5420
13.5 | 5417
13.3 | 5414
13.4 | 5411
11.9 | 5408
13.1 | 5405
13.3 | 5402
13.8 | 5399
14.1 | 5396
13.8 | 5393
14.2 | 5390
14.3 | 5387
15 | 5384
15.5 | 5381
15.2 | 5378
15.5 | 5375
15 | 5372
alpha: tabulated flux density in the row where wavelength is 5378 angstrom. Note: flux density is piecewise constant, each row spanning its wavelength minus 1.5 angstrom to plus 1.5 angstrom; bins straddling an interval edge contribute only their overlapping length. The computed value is 15.2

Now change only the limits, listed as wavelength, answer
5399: 13.8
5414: 13.3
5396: 14.1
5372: 15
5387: 14.3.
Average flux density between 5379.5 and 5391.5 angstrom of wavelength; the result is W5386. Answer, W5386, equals 14.8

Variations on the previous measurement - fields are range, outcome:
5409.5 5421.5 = 13.7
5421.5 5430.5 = 14.2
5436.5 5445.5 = 14.7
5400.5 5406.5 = 13.2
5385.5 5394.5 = 14.1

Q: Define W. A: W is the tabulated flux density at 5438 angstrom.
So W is 14.4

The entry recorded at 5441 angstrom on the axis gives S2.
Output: 15.7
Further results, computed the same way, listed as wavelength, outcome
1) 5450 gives 13.1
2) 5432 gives 14.4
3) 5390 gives 14.2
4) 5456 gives 14.9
